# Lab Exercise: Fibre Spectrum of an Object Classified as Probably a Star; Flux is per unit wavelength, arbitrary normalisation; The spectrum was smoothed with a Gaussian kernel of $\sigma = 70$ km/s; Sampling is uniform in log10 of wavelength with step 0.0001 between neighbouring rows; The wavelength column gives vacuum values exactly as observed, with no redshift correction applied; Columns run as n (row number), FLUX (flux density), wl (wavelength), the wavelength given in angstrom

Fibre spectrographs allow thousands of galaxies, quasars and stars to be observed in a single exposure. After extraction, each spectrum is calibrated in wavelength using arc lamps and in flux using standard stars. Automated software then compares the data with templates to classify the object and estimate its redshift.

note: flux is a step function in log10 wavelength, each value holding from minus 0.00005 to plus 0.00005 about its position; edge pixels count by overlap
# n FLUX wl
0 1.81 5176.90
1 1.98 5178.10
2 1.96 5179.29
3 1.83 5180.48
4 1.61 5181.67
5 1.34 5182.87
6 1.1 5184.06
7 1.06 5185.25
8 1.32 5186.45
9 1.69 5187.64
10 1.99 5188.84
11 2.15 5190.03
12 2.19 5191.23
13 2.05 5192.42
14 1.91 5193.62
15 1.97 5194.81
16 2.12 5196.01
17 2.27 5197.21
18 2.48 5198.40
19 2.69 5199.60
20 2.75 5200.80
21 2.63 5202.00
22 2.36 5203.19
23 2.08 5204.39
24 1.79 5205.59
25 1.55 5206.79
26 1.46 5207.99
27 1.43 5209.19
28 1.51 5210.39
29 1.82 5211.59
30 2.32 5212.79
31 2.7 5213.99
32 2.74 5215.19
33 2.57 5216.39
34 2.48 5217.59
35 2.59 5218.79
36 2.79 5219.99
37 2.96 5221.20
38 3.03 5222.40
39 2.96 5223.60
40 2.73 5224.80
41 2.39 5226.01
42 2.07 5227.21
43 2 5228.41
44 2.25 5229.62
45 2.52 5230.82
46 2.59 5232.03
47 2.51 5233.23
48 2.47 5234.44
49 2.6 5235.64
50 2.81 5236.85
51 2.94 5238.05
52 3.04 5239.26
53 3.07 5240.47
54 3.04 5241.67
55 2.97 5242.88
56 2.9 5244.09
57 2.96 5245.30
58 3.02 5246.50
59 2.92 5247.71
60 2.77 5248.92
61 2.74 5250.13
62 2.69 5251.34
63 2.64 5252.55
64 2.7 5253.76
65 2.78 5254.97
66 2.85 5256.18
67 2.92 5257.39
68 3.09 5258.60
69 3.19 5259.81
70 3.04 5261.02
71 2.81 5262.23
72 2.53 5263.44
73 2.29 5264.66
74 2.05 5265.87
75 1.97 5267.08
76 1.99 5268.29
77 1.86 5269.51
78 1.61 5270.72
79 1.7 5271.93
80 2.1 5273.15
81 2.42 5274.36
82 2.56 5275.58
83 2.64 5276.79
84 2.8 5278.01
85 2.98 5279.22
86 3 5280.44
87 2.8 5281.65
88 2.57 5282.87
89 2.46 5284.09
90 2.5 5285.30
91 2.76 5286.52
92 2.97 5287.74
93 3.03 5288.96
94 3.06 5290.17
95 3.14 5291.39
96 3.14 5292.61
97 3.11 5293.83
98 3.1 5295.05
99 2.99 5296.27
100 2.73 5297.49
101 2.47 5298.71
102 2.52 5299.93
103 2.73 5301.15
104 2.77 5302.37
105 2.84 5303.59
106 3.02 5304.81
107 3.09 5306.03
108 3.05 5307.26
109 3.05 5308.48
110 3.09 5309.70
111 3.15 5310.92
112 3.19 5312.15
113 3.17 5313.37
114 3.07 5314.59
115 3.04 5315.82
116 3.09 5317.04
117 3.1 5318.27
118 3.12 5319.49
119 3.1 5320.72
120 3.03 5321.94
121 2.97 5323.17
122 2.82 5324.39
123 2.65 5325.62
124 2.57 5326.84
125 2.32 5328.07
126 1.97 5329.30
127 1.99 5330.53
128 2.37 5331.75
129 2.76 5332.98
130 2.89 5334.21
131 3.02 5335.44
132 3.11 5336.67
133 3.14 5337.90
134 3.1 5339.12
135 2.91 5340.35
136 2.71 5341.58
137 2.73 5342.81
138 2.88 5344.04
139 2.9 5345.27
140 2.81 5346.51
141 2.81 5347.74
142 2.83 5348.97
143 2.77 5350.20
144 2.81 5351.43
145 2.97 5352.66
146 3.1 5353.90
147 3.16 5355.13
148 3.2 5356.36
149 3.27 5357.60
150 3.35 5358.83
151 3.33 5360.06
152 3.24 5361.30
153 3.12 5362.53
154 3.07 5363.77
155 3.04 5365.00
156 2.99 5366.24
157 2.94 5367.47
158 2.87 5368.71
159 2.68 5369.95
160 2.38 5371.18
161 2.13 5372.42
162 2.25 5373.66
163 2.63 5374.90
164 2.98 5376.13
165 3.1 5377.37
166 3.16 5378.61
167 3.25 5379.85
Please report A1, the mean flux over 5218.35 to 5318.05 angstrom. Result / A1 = 2.74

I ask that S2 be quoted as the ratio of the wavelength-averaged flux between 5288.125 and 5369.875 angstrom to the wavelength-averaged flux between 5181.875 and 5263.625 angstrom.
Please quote 1.21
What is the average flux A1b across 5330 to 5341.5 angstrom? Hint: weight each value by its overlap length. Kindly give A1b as 2.81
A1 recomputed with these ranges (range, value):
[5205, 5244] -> 2.47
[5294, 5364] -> 2.92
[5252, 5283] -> 2.53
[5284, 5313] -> 2.93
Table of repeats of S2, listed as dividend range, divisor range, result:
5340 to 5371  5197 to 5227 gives 1.26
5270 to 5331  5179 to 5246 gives 1.21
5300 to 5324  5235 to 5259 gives 1.05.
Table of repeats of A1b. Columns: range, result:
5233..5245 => 2.85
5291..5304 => 2.86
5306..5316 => 3.1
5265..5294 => 2.54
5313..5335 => 2.78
